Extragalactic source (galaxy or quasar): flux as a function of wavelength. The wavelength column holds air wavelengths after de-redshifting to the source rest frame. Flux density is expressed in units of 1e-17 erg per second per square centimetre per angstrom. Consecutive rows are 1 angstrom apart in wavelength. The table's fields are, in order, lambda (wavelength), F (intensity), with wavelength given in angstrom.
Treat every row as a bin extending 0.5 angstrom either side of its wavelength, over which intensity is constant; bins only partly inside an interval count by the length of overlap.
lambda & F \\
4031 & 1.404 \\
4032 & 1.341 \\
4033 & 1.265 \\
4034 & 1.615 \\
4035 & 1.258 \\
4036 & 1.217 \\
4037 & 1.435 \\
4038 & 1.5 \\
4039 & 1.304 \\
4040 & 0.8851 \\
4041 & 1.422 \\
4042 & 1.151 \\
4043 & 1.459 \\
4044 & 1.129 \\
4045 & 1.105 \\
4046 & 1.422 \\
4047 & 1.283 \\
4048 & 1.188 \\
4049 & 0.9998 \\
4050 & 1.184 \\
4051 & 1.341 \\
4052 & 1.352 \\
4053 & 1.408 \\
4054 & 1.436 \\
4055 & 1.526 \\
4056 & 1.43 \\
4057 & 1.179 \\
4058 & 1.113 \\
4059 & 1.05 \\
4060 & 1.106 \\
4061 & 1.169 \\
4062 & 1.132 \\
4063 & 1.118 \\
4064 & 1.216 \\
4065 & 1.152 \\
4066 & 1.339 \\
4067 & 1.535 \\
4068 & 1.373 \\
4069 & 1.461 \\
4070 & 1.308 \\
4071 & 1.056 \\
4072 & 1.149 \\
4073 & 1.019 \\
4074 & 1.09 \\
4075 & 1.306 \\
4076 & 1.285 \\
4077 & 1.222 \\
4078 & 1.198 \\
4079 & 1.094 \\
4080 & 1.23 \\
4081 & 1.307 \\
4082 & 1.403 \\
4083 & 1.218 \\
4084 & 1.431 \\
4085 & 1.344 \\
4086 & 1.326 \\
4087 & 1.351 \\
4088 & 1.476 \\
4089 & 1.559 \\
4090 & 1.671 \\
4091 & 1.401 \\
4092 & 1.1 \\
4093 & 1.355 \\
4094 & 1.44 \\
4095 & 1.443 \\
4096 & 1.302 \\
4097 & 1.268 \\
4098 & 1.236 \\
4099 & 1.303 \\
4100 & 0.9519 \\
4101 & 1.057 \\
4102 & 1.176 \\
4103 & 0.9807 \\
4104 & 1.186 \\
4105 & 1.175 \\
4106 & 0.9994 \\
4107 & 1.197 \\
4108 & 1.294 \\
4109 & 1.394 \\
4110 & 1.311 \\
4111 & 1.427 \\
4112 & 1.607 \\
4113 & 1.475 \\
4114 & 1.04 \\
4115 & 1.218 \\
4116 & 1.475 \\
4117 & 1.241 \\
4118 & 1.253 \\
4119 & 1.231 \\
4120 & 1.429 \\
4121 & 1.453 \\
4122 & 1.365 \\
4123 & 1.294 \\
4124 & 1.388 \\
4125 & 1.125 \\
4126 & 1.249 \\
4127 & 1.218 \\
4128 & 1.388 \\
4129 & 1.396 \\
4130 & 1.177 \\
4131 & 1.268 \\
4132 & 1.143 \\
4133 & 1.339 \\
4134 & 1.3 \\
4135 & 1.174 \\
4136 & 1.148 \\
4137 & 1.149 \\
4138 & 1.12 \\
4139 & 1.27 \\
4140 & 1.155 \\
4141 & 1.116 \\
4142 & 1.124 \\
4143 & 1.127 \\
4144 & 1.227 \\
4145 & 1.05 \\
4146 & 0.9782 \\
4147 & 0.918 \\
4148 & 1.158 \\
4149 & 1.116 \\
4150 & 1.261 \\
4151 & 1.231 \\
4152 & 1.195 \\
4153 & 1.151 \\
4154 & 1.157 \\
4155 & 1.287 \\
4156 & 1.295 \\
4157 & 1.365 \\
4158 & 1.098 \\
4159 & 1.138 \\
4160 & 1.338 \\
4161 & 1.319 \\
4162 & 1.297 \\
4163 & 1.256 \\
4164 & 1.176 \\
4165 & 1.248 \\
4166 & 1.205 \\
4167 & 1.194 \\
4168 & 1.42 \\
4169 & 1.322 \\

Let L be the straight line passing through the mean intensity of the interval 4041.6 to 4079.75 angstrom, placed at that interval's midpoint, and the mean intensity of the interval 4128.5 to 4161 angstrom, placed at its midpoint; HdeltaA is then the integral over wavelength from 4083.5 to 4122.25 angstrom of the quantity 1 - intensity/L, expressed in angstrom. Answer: -2.9 angstrom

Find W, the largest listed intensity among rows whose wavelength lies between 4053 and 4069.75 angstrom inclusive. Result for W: 1.535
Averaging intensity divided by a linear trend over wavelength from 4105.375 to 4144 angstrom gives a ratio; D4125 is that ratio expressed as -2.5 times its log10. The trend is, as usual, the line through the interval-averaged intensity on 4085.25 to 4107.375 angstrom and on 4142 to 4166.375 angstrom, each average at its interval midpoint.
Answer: -0.03 mag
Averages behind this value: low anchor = 1.27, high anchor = 1.19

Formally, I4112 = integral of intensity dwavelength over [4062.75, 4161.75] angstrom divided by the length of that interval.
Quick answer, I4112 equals 1.25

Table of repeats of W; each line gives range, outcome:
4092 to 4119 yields 1.607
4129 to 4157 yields 1.396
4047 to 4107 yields 1.671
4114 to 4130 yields 1.475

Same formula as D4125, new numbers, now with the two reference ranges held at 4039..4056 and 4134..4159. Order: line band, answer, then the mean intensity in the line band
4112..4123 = -0.115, 1.33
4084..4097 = -0.139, 1.39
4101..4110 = 0.030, 1.18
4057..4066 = 0.101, 1.15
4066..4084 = -0.012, 1.26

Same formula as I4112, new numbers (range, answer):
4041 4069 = 1.26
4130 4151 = 1.16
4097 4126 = 1.26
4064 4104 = 1.28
